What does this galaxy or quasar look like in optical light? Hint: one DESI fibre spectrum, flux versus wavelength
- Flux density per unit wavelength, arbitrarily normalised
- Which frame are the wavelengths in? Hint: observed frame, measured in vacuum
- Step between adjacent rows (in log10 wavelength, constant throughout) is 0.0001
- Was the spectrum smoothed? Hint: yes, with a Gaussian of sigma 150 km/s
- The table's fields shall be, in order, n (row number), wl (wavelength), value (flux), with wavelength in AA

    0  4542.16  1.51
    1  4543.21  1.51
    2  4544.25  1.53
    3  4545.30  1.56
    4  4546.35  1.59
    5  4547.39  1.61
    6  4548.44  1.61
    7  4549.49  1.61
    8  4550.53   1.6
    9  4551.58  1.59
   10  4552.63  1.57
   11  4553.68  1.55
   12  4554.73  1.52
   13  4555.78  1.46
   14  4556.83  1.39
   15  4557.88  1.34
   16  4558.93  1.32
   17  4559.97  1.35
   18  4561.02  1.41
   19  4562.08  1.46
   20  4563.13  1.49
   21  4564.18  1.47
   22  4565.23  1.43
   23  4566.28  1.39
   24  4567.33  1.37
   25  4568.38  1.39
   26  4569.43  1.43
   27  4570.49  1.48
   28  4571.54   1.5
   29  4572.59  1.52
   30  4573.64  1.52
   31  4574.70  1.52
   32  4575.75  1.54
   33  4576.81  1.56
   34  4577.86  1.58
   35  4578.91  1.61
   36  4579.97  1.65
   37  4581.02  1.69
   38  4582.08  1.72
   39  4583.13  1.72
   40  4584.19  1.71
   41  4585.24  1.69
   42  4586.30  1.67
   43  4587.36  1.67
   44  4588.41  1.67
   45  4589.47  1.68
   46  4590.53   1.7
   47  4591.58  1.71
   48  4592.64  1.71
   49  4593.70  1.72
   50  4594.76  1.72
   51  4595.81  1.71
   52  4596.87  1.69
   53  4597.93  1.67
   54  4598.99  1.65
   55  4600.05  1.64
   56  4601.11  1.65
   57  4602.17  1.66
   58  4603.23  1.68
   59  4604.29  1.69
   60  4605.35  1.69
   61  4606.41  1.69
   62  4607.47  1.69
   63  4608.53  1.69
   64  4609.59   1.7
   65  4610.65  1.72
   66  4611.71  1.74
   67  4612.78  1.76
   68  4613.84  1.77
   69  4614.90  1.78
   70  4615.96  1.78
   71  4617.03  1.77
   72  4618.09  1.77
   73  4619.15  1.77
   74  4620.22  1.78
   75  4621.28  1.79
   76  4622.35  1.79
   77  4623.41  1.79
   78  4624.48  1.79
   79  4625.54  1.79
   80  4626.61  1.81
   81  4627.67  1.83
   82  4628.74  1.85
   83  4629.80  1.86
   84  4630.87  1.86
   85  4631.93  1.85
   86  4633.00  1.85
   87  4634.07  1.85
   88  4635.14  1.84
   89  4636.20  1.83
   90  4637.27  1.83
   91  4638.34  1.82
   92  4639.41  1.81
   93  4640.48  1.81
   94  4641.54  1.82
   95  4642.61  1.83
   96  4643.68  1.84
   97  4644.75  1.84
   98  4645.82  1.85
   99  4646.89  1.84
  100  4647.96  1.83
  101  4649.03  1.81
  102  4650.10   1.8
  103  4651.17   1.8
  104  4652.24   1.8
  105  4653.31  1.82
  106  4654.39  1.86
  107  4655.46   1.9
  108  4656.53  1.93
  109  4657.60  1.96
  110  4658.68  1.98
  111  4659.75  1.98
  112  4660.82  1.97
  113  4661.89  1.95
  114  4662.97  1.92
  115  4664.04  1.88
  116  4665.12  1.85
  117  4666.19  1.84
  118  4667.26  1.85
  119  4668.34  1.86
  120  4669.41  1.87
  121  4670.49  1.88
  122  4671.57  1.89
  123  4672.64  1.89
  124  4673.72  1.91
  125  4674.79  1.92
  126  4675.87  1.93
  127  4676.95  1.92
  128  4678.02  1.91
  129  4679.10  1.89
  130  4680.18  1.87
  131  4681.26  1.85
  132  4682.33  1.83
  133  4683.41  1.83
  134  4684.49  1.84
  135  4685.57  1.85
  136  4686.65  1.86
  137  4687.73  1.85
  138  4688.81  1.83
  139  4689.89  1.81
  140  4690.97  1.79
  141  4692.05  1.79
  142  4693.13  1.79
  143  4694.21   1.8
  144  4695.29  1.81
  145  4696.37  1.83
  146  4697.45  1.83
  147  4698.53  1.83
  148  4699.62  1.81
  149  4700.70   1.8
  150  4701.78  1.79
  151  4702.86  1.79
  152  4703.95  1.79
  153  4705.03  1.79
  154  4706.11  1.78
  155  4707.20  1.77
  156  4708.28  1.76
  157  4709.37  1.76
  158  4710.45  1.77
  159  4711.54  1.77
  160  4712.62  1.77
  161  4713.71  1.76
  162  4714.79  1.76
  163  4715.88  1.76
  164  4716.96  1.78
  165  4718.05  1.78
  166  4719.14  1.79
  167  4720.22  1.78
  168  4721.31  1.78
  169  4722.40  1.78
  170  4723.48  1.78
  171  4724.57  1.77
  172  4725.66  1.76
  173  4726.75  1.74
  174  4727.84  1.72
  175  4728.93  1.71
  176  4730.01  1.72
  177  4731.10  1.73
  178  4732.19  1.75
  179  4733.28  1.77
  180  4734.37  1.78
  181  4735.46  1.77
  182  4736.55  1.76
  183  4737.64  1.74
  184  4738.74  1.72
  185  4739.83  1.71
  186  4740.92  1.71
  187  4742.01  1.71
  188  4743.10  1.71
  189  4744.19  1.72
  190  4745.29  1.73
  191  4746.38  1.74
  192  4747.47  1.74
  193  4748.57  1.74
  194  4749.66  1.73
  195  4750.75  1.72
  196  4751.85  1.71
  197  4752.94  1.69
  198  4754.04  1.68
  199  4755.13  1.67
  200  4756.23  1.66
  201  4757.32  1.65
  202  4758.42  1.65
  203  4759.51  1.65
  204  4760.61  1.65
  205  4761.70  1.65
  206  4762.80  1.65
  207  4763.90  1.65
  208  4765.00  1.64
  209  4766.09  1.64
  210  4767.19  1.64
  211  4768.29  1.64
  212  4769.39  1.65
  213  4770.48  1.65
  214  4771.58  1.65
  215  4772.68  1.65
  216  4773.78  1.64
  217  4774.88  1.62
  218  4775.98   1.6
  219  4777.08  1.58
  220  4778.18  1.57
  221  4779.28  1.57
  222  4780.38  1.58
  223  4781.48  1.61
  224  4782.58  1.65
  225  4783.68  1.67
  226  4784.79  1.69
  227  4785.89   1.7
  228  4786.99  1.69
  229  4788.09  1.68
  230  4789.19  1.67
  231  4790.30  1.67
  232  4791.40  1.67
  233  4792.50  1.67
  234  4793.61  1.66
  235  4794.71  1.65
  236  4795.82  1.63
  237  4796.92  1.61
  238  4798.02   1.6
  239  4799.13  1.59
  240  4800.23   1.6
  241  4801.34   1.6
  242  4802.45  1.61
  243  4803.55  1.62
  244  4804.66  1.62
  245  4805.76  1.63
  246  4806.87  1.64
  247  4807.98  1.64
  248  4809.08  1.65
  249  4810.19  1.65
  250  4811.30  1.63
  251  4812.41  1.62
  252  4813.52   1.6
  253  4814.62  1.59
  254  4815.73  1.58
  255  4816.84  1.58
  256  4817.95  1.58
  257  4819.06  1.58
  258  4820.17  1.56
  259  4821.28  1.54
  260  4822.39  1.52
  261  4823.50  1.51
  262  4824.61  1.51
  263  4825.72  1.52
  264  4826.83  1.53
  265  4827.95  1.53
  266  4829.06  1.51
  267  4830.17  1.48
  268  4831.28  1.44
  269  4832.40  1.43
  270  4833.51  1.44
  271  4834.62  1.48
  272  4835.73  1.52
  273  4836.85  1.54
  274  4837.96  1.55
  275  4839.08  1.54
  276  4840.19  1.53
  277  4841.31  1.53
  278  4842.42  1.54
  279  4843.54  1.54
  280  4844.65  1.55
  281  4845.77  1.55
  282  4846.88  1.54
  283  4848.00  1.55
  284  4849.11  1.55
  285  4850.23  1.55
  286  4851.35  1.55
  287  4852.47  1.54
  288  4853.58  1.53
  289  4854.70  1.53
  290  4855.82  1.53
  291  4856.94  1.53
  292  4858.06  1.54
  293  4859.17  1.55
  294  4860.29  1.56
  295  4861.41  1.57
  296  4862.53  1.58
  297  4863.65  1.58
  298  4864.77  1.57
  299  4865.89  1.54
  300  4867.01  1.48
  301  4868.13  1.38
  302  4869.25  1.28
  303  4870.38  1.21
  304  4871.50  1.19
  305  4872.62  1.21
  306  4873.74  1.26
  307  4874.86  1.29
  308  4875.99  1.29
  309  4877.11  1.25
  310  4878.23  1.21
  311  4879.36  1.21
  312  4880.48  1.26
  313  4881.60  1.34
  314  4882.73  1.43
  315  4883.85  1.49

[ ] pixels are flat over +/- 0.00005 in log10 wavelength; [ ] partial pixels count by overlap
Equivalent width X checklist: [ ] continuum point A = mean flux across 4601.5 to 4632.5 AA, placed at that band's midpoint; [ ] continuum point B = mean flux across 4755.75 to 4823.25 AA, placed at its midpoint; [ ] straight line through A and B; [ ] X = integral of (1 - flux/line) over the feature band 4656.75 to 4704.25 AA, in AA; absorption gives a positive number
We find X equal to -4.1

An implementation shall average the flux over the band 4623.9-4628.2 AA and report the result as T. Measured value 1.8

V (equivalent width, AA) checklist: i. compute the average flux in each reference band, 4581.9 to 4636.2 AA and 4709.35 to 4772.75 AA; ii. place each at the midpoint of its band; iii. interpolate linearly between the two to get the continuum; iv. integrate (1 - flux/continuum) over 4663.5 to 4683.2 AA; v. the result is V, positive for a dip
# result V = -1.7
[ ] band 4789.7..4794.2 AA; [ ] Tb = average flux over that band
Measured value 1.67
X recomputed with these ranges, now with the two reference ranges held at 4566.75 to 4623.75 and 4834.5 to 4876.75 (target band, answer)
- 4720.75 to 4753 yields -3.6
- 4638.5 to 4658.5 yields -2.7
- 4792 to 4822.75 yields -1.9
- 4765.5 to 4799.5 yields -2.3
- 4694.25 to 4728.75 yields -4.3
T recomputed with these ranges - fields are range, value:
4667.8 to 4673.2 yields 1.88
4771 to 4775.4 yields 1.64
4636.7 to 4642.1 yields 1.82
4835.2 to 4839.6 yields 1.53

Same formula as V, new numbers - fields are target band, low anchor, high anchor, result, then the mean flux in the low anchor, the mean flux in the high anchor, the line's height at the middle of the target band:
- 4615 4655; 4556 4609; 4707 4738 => -4.0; 1.59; 1.76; 1.65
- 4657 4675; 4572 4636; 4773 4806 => -2.3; 1.72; 1.63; 1.69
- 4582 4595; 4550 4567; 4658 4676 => -1.0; 1.46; 1.9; 1.58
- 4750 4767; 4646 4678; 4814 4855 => 0.2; 1.88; 1.53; 1.69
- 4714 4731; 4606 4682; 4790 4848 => -0.4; 1.84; 1.57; 1.72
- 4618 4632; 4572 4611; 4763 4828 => -1.3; 1.66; 1.62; 1.65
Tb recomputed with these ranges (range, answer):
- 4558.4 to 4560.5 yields 1.34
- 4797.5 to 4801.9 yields 1.59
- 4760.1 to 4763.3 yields 1.65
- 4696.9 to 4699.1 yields 1.83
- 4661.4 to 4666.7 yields 1.89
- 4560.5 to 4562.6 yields 1.43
